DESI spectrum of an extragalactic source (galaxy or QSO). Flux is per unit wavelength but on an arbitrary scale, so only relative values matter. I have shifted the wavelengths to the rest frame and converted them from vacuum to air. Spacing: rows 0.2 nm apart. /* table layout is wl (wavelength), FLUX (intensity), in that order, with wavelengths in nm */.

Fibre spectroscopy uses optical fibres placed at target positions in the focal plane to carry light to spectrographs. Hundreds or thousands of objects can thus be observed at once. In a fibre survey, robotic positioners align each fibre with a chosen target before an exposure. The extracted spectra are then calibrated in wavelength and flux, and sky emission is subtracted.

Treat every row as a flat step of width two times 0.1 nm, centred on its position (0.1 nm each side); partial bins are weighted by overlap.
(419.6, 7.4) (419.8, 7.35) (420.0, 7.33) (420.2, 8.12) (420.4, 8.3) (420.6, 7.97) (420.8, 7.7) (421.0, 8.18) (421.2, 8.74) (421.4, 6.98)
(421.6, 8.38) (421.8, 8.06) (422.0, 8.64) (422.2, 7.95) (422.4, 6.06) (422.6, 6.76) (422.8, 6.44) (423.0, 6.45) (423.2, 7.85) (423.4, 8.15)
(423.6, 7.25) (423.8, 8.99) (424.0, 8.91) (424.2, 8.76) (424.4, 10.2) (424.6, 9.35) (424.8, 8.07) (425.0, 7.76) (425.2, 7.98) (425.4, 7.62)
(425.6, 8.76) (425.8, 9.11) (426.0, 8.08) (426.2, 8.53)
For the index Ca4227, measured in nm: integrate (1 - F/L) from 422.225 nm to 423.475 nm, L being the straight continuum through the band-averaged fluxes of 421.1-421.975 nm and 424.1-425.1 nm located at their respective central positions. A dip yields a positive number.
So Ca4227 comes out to 0.212 nm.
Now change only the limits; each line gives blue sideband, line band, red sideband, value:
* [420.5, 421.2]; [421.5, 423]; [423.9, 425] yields 0.18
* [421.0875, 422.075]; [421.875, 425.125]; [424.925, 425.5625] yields 0.01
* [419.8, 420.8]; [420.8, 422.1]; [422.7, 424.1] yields -0.05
